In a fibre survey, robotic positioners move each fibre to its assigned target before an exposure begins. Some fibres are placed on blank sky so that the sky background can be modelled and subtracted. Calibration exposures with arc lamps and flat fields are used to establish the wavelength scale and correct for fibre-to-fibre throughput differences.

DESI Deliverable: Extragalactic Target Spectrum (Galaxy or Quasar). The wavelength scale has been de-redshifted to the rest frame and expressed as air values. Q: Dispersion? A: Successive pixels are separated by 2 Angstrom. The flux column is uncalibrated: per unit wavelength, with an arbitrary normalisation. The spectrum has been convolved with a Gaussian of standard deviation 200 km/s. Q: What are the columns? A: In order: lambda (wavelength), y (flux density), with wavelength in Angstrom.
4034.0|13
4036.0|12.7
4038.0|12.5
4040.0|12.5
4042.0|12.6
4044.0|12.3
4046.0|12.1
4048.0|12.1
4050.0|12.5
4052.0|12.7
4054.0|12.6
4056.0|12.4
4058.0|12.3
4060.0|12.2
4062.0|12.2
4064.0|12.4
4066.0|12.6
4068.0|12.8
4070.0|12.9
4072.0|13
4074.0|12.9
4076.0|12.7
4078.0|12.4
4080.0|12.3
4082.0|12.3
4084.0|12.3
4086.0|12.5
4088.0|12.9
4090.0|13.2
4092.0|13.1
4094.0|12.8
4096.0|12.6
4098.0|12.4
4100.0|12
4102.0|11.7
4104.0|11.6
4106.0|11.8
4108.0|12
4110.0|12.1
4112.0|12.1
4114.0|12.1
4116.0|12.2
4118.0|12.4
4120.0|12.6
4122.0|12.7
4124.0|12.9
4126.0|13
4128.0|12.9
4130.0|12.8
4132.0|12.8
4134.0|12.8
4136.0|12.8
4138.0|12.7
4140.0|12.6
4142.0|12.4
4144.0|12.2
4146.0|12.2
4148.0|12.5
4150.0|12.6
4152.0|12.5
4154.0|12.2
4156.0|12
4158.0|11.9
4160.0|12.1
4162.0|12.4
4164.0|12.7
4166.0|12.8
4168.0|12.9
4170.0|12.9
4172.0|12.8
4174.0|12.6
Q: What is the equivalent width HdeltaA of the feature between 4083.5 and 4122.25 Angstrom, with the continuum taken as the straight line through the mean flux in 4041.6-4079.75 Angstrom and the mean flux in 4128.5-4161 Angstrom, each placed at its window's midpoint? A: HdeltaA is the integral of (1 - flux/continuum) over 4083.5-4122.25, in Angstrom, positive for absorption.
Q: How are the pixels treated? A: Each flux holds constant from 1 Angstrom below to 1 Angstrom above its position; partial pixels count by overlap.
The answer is 0.4 Angstrom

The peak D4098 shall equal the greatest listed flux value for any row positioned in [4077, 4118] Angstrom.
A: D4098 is 13.2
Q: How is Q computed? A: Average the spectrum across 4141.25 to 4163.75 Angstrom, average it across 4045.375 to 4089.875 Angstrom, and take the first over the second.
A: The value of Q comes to 1.0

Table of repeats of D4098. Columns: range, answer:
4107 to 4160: 13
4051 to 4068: 12.8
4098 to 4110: 12.4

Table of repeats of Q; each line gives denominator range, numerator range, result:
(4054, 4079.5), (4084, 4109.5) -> 0.99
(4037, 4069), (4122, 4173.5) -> 1.01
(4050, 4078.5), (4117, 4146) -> 1.01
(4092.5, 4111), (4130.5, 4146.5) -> 1.04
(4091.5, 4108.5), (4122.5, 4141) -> 1.05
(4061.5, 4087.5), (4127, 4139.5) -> 1.02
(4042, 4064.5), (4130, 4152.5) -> 1.02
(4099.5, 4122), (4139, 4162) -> 1.02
